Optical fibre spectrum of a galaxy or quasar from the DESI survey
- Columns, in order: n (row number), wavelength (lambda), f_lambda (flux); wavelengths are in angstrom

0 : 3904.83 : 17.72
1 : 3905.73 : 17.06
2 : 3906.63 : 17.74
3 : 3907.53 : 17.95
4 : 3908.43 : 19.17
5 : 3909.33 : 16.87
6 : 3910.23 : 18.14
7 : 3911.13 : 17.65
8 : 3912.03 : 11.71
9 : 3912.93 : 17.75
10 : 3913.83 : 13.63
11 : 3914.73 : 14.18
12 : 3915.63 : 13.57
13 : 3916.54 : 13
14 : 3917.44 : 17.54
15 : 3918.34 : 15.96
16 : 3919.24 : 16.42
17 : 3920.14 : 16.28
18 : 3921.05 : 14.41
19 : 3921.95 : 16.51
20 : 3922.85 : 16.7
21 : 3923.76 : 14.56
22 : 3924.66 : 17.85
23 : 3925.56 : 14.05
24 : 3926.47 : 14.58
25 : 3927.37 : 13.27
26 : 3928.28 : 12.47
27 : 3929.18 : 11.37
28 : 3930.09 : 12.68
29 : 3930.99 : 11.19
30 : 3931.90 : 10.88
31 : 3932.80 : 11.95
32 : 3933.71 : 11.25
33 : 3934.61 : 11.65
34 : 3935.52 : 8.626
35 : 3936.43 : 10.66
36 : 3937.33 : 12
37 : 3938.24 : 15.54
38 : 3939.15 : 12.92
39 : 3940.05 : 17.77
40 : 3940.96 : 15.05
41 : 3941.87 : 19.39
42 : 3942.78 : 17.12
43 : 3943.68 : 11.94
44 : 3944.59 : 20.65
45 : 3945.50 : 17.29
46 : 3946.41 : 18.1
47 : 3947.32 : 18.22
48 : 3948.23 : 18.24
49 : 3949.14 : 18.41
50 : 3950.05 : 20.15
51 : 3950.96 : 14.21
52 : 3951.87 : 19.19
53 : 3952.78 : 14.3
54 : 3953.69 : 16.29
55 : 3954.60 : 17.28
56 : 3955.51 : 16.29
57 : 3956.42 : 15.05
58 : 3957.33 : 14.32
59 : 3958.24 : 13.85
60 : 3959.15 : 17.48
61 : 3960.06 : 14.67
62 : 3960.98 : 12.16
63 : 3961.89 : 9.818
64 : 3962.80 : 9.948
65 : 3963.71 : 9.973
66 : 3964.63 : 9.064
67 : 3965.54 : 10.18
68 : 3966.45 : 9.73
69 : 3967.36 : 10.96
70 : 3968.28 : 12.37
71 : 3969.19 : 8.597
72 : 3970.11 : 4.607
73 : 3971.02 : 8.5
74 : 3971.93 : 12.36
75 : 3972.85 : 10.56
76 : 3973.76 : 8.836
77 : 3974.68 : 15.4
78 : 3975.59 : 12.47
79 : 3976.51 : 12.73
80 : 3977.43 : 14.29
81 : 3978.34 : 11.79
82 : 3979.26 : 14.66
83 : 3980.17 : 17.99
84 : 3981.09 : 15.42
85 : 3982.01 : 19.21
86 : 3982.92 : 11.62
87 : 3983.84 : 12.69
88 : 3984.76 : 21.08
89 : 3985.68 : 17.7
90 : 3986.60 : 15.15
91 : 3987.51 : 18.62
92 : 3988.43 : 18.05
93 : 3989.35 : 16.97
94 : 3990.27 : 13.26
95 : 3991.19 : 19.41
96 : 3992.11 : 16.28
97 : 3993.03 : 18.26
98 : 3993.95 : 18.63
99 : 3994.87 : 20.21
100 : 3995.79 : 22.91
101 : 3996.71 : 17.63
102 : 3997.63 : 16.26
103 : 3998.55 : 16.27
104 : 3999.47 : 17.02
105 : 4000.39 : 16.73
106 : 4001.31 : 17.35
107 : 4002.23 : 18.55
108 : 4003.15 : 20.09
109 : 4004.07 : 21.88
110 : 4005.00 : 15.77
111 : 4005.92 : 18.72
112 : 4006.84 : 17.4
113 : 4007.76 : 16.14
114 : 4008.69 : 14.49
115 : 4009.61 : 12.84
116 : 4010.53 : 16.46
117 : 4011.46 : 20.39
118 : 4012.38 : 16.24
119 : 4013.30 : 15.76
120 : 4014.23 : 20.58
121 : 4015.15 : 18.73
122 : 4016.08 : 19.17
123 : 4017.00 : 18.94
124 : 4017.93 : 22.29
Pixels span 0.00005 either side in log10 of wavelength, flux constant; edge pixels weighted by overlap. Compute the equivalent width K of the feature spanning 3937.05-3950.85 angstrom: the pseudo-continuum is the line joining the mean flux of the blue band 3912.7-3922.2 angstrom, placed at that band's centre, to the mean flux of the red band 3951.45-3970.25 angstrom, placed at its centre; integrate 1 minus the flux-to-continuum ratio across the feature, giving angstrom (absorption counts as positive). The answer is -3.1 angstrom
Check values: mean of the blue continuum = 15.3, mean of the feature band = 16.8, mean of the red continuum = 12.8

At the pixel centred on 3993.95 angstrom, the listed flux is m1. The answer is 18.63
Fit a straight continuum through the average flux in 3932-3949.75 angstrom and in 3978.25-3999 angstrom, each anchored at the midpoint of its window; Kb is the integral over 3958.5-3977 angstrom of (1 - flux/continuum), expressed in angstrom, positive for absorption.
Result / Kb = 5.8 angstrom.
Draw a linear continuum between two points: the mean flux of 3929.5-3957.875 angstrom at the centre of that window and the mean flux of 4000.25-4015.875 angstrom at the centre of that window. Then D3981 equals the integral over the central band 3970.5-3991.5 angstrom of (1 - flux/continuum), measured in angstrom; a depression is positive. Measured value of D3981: 2.4 angstrom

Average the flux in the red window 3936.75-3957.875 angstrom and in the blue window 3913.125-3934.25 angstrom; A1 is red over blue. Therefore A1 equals 1.16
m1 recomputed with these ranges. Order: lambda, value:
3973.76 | 8.836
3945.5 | 17.29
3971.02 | 8.5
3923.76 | 14.56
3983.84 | 12.69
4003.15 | 20.09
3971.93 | 12.36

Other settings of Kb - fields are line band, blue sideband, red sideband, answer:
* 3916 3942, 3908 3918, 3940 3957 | 3.77 angstrom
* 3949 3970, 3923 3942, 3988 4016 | 2.03 angstrom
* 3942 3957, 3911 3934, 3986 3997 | -1.32 angstrom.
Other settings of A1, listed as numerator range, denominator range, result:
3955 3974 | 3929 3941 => 0.93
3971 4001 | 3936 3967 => 1.06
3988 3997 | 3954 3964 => 1.31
